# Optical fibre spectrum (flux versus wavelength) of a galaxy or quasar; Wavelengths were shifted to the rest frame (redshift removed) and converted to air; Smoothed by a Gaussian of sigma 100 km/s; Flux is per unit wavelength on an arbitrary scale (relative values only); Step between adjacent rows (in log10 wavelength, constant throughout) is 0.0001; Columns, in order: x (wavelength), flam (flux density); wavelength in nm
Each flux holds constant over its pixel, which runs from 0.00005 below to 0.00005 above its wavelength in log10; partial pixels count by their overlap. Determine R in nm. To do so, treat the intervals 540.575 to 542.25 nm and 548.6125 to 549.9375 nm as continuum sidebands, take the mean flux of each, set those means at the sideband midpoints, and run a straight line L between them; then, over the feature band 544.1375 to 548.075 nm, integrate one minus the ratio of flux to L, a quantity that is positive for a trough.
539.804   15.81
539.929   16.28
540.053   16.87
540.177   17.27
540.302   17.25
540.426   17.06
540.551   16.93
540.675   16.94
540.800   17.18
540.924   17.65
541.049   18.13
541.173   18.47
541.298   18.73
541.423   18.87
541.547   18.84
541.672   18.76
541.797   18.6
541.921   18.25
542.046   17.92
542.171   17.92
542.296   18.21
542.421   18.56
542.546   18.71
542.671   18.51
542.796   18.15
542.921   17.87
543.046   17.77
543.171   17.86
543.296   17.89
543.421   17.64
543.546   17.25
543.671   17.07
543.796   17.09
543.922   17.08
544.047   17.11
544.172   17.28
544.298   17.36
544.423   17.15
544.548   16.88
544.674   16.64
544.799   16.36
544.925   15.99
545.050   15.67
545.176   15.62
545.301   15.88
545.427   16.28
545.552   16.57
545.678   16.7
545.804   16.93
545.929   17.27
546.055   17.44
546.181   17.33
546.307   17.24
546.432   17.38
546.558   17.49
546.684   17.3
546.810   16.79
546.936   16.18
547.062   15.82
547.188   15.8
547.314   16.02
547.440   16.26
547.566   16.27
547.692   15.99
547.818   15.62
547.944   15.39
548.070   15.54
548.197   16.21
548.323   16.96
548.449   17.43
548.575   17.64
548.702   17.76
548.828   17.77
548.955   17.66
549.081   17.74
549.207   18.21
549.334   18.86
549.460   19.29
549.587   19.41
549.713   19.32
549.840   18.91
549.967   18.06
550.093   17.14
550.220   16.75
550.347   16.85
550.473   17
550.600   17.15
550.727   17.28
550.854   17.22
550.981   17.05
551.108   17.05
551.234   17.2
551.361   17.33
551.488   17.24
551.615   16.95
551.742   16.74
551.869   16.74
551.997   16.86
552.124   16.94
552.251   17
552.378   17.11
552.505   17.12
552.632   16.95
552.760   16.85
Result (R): 0.389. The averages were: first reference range 18.1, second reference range 18.5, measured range 16.5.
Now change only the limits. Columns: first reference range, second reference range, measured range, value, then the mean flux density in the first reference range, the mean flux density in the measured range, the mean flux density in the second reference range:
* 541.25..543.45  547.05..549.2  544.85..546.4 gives 0.068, 18.3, 16.6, 16.6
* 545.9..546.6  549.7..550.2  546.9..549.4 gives 0.138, 17.4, 16.8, 18.1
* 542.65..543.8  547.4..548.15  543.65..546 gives 0.053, 17.7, 16.7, 15.8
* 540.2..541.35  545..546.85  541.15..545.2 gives -0.102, 17.6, 17.6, 16.8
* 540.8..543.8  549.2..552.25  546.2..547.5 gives 0.084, 18.1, 16.7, 17.5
